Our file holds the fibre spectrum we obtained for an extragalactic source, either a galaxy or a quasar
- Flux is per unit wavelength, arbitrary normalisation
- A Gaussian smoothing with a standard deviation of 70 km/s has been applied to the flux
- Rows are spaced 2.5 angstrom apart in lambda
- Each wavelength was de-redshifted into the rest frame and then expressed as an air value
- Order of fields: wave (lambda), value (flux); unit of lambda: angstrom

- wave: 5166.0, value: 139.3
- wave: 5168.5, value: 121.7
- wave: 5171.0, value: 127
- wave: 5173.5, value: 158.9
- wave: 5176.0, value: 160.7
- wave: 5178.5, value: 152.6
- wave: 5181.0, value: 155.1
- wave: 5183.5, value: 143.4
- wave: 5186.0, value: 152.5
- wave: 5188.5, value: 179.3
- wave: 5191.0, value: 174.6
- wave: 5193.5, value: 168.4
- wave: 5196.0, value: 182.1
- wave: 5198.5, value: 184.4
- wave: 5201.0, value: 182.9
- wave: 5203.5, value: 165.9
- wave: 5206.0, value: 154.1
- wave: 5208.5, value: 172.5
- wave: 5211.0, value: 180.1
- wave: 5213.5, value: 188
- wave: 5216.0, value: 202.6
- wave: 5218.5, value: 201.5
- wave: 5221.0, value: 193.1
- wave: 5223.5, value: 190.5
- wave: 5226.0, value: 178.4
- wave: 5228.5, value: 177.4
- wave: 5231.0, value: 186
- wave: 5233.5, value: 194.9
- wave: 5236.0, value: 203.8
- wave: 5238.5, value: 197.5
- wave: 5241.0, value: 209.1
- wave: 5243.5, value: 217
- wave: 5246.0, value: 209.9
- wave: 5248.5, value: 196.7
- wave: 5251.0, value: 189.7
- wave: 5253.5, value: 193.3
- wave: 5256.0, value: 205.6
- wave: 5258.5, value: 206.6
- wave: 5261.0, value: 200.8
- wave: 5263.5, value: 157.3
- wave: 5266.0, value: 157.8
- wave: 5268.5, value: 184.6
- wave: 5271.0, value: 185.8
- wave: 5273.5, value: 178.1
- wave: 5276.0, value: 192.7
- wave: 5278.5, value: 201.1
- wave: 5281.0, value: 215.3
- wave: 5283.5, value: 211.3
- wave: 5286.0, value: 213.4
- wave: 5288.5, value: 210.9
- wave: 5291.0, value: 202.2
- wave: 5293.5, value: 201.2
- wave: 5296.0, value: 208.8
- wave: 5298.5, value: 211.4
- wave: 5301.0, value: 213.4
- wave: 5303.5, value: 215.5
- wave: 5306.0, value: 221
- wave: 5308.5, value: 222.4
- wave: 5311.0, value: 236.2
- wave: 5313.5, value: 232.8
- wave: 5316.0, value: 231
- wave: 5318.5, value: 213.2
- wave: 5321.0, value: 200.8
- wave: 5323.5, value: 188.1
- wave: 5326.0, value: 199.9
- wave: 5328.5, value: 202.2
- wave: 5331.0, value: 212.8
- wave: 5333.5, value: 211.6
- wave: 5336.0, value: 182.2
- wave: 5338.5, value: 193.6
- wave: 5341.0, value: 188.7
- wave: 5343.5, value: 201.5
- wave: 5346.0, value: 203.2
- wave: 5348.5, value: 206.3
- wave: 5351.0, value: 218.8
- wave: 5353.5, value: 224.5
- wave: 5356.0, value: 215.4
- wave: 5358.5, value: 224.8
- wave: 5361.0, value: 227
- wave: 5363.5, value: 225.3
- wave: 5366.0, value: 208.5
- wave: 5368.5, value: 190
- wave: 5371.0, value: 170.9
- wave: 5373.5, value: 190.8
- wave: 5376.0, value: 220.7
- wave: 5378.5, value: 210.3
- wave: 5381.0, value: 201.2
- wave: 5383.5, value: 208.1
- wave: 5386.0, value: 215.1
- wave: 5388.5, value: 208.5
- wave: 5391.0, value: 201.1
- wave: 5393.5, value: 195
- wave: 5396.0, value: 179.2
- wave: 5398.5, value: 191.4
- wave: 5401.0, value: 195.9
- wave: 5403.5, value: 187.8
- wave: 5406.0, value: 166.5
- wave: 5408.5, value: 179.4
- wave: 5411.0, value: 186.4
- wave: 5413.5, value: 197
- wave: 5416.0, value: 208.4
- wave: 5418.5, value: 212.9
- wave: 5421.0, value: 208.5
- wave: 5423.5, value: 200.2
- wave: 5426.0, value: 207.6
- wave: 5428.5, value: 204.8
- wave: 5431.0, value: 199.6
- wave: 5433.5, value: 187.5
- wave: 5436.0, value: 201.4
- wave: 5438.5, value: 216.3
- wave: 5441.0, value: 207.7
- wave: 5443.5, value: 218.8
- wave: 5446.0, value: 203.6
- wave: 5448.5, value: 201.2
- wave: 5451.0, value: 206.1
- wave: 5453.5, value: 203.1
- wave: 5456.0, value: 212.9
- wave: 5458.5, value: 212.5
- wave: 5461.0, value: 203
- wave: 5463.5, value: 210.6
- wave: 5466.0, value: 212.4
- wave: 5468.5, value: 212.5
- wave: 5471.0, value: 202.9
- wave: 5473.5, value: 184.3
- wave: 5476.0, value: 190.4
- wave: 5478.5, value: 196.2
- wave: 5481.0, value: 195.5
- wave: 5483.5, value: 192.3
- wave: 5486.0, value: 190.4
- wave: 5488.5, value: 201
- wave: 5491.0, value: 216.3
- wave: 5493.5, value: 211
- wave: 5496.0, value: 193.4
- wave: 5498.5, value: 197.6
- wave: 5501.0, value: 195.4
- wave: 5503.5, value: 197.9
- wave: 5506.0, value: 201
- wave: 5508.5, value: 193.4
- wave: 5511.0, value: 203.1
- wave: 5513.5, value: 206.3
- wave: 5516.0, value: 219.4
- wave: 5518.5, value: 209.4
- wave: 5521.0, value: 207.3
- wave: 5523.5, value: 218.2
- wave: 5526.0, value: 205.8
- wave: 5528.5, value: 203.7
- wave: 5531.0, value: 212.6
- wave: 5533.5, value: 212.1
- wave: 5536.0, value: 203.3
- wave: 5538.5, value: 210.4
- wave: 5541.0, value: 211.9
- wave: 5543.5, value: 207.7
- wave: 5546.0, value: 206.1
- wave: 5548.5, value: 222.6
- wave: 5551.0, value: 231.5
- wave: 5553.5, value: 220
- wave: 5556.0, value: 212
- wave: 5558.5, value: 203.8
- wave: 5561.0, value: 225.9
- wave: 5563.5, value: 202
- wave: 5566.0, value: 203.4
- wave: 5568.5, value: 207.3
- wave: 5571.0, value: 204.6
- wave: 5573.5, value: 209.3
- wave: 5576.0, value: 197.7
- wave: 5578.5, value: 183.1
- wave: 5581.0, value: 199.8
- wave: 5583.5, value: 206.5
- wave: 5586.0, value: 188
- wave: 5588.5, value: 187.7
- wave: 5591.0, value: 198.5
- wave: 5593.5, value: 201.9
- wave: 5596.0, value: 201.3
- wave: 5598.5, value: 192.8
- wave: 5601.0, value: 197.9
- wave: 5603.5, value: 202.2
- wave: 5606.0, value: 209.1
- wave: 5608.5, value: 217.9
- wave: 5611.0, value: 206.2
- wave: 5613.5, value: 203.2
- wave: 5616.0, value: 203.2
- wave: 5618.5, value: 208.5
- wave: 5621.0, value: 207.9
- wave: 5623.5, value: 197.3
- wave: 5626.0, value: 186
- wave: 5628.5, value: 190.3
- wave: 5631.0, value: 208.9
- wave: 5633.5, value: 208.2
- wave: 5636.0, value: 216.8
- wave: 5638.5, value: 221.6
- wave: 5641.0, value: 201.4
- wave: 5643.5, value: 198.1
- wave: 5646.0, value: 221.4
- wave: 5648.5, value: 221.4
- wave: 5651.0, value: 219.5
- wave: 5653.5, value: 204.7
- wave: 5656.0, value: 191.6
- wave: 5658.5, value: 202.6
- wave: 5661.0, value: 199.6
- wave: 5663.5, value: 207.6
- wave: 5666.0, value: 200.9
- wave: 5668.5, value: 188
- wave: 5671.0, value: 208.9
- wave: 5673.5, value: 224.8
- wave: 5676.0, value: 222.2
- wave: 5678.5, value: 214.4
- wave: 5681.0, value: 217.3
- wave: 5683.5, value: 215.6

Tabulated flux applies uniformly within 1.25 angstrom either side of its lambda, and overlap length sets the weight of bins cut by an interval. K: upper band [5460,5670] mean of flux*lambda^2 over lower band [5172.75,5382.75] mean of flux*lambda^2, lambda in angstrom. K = 1.2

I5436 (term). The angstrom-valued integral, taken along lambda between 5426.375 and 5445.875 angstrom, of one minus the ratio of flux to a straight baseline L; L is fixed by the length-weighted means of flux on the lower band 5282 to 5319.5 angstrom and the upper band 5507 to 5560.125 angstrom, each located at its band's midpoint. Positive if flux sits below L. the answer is 0.7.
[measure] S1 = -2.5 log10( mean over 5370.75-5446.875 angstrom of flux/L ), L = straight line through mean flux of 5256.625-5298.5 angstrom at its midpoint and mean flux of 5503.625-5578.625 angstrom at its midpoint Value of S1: 0.01 mag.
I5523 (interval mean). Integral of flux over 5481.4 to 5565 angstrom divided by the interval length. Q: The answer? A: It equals 207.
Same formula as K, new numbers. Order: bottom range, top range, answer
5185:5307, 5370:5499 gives 1.12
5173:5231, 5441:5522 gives 1.29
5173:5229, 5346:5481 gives 1.26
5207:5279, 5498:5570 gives 1.22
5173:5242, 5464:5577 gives 1.30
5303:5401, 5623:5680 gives 1.11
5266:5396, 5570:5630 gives 1.07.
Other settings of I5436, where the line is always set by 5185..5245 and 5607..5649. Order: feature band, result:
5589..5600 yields 0.38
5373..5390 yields -1.29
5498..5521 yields -0.29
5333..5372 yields -2.75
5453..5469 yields -0.95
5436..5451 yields -0.88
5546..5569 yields -1.25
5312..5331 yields -1.95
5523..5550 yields -1.13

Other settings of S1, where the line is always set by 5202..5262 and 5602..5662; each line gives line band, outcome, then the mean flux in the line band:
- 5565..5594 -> 0.03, 199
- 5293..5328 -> -0.10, 214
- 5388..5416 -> 0.04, 190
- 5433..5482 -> -0.02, 204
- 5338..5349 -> -0.01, 198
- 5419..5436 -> -0.02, 202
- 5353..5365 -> -0.14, 223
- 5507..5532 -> -0.03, 208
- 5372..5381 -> -0.04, 205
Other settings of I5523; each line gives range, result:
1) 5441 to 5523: 203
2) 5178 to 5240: 179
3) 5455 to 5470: 210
